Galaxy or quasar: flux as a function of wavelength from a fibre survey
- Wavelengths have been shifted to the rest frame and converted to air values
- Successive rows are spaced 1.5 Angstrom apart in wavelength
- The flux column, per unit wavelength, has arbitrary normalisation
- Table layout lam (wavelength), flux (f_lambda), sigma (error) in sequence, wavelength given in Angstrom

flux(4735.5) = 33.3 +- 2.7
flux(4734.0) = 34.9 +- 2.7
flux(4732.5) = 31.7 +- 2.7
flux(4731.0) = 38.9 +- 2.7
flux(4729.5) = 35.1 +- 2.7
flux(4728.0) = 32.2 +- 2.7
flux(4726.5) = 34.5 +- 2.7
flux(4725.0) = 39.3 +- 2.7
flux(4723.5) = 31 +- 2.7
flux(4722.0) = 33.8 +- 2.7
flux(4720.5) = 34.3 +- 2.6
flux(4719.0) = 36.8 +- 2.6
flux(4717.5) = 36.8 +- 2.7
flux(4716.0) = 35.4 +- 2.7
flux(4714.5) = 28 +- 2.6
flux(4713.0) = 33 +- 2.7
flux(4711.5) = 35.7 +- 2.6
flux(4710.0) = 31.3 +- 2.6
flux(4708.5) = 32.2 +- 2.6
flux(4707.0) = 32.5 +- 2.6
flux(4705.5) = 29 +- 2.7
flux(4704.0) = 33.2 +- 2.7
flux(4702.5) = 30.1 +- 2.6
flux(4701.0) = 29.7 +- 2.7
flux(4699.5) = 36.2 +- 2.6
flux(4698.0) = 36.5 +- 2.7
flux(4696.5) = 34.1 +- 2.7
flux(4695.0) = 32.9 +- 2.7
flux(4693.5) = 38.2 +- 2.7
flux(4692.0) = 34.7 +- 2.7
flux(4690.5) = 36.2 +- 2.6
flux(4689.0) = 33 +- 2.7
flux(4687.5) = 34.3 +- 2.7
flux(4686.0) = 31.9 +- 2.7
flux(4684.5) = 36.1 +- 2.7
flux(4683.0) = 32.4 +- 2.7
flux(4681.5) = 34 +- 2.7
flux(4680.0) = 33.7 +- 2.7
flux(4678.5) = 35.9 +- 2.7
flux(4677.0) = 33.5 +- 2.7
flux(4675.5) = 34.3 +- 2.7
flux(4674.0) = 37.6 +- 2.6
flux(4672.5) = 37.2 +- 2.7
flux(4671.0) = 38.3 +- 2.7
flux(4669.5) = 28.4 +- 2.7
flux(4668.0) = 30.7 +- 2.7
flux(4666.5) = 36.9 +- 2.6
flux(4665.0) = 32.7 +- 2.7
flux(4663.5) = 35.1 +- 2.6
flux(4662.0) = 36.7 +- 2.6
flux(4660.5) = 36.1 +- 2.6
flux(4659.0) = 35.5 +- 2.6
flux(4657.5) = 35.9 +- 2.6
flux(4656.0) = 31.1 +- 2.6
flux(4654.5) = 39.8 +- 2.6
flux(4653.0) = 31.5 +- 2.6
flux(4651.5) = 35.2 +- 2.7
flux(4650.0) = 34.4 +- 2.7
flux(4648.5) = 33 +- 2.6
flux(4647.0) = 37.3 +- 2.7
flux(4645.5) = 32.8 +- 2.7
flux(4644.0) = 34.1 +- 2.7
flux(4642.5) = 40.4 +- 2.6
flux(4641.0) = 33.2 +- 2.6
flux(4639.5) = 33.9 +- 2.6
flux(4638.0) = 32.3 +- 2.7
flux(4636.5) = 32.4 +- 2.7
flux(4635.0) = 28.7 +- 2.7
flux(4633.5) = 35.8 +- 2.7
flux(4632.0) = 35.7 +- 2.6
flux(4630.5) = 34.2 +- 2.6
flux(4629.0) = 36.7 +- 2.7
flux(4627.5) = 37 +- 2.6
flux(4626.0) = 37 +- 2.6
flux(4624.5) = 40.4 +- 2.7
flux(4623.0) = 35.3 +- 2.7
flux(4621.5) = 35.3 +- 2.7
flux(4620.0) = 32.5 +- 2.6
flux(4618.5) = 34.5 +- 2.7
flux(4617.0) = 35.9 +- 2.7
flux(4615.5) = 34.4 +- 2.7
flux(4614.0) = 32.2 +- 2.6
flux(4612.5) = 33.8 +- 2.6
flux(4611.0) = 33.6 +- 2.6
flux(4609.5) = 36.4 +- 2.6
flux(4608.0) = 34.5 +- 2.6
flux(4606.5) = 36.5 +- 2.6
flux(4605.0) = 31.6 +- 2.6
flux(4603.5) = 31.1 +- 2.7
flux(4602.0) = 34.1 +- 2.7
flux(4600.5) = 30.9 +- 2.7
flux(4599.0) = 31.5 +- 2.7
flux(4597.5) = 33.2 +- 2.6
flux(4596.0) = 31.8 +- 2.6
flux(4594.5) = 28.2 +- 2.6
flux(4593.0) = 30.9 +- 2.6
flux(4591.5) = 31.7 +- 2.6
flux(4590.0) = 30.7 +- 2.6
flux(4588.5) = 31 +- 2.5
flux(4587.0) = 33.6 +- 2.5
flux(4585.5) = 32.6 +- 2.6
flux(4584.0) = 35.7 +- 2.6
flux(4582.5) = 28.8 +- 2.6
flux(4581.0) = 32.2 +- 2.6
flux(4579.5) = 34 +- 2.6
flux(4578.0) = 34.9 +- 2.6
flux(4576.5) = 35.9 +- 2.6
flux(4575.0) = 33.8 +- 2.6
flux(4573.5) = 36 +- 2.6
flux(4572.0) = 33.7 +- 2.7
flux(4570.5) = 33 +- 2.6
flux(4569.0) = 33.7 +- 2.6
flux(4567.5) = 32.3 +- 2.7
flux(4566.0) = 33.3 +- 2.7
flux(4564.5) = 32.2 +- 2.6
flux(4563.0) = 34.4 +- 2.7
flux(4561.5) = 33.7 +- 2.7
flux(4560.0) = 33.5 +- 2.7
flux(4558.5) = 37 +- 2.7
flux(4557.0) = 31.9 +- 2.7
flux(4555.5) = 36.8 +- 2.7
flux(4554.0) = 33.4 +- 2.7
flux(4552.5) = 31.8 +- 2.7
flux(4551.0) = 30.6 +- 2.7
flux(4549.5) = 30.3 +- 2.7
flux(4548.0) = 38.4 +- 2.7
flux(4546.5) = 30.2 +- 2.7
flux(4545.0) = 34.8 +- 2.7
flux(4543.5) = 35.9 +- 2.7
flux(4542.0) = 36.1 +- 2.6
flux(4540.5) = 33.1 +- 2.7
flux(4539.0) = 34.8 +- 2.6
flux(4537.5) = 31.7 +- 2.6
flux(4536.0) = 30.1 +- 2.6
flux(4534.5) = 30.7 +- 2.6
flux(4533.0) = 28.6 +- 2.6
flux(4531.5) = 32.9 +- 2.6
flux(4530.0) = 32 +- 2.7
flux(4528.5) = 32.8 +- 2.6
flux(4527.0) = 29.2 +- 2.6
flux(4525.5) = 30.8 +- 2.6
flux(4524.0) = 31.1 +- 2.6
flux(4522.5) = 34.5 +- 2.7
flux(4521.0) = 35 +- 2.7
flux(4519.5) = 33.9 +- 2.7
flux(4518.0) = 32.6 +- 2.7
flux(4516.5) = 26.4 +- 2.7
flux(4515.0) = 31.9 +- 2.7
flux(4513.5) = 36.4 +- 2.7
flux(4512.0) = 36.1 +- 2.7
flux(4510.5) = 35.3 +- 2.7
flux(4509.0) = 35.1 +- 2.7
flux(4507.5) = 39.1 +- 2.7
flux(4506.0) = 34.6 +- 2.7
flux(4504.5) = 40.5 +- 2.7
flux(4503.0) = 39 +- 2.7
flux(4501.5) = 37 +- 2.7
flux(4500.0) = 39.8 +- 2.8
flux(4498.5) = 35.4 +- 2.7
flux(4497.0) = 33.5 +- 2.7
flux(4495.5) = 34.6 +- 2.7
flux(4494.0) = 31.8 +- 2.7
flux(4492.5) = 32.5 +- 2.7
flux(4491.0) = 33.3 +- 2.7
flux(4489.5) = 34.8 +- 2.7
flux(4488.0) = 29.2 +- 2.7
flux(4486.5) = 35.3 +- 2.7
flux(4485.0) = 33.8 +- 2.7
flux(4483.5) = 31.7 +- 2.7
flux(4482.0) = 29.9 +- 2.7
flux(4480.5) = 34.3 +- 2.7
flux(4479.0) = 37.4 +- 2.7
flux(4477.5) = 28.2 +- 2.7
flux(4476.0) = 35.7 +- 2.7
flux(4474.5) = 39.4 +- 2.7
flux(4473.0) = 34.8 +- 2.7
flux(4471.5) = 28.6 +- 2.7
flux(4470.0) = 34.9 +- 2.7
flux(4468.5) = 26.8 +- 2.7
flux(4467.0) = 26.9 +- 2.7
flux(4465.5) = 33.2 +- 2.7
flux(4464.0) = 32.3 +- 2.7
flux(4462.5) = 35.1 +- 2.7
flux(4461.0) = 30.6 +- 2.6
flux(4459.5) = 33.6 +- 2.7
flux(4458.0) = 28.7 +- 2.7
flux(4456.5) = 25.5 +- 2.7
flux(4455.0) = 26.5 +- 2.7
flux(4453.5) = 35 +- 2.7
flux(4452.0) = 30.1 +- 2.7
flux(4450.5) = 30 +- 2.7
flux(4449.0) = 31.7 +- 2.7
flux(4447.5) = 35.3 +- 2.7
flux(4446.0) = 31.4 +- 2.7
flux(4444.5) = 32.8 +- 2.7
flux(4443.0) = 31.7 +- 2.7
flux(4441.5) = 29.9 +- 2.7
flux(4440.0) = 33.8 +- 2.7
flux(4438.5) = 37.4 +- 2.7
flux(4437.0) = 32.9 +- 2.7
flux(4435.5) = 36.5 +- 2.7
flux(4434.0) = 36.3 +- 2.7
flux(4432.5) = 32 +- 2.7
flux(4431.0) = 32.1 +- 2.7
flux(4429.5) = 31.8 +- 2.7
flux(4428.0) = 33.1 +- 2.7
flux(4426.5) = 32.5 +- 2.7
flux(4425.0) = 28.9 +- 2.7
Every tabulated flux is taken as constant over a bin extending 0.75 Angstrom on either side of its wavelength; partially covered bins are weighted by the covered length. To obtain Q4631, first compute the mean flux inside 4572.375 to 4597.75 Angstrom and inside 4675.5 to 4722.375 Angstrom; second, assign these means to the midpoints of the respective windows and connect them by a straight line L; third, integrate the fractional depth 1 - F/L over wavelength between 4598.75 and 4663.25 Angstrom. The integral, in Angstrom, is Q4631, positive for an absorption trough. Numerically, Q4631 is -2.9 Angstrom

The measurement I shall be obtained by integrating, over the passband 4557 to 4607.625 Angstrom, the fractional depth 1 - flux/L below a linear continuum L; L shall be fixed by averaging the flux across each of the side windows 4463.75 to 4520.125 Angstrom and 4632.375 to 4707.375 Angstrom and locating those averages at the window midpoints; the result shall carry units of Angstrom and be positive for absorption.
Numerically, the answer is 1.6 Angstrom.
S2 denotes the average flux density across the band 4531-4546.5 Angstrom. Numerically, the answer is 32.7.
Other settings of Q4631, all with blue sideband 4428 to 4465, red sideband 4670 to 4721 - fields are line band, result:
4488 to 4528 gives -2.0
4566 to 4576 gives -0.2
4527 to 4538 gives 0.6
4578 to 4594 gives 0.5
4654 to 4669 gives -0.5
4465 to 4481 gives -0.1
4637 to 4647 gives -0.3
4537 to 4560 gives -0.6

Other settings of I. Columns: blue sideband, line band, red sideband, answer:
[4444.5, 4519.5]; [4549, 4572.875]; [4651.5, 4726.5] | 0.2 Angstrom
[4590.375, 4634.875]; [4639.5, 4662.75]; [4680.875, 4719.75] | -0.9 Angstrom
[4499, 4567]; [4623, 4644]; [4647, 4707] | -0.6 Angstrom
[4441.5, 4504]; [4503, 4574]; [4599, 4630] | 0.2 Angstrom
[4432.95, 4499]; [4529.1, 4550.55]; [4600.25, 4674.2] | 0.4 Angstrom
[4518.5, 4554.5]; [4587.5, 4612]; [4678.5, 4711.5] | 0.4 Angstrom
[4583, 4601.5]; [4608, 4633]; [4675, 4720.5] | -2.3 Angstrom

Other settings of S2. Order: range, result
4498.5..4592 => 33.6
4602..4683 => 34.6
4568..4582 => 34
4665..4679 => 34.6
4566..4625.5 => 33.4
